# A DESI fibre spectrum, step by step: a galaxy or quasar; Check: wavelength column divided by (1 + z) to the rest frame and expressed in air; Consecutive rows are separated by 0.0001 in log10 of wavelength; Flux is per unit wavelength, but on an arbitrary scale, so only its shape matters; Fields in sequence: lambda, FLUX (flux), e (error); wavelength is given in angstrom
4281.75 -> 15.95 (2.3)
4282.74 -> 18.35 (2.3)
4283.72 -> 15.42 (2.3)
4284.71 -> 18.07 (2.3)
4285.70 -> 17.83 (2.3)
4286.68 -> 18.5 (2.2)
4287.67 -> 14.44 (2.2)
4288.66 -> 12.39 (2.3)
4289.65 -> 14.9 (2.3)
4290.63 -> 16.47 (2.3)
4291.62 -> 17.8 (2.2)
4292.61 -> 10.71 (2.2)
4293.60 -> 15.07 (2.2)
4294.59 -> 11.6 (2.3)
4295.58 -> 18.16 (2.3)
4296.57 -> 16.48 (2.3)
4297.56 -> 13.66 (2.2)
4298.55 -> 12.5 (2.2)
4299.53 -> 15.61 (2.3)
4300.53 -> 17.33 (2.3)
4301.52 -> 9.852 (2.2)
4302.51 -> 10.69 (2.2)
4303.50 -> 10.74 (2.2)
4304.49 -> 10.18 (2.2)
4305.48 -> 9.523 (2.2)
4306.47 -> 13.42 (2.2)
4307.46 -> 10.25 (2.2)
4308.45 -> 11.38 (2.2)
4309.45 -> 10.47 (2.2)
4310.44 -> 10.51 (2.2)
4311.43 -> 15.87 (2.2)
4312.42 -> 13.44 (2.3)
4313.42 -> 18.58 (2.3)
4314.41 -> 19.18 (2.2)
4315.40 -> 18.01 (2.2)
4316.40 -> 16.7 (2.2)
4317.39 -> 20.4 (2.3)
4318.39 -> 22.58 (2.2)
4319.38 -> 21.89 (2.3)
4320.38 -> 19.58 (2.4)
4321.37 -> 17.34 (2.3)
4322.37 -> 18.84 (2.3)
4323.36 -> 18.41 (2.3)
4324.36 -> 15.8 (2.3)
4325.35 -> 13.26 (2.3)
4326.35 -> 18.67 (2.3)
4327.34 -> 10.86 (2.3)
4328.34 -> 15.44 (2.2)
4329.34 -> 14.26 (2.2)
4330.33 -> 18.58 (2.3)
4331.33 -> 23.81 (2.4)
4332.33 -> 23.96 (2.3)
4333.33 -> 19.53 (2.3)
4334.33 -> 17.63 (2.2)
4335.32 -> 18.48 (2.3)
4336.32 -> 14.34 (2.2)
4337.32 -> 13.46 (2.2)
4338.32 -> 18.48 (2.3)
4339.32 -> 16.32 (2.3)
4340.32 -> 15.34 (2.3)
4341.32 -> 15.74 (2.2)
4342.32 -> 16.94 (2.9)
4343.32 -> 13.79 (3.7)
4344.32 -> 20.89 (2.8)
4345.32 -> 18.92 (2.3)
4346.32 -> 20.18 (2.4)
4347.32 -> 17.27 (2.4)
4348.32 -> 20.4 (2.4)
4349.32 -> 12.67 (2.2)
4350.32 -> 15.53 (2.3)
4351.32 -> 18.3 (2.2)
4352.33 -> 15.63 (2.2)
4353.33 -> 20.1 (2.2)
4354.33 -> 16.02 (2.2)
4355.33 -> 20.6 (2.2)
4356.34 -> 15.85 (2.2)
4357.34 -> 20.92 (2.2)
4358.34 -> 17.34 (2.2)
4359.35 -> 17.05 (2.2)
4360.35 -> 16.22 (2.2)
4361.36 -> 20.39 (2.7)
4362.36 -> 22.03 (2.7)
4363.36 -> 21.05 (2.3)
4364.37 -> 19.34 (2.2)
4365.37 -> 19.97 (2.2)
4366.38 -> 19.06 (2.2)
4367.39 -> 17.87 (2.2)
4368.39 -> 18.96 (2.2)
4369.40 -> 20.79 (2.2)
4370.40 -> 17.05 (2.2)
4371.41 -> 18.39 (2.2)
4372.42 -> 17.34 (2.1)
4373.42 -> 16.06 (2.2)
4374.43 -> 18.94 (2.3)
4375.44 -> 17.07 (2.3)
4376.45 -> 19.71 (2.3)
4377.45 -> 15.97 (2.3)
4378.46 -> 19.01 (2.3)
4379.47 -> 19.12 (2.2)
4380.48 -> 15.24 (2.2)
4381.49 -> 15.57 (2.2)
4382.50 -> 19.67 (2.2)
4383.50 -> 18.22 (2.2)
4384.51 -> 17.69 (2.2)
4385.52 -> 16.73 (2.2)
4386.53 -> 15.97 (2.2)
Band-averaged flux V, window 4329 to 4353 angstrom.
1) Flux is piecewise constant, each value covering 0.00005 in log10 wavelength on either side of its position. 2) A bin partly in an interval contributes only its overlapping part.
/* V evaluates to 17.6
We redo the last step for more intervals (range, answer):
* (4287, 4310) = 13.2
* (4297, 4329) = 15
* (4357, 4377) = 18.8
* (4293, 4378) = 16.8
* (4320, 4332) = 17.1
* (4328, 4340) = 17.8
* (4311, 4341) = 17.6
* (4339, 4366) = 18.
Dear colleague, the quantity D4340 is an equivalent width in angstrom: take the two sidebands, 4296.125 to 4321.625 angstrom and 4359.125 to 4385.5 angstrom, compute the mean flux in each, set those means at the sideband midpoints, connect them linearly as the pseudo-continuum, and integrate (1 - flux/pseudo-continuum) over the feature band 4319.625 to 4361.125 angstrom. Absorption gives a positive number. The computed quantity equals -2.2 angstrom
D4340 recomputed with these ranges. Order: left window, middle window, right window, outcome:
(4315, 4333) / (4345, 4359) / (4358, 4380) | 0.5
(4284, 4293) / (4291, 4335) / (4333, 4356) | 2.0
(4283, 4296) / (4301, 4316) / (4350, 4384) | 3.1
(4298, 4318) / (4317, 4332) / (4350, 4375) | -2.8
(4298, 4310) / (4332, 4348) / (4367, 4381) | -2.7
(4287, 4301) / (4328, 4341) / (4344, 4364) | -0.4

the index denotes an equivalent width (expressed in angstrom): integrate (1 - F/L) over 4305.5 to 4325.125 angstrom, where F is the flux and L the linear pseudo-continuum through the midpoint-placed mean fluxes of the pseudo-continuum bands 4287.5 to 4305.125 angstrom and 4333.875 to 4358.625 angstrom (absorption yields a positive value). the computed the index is -1.4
